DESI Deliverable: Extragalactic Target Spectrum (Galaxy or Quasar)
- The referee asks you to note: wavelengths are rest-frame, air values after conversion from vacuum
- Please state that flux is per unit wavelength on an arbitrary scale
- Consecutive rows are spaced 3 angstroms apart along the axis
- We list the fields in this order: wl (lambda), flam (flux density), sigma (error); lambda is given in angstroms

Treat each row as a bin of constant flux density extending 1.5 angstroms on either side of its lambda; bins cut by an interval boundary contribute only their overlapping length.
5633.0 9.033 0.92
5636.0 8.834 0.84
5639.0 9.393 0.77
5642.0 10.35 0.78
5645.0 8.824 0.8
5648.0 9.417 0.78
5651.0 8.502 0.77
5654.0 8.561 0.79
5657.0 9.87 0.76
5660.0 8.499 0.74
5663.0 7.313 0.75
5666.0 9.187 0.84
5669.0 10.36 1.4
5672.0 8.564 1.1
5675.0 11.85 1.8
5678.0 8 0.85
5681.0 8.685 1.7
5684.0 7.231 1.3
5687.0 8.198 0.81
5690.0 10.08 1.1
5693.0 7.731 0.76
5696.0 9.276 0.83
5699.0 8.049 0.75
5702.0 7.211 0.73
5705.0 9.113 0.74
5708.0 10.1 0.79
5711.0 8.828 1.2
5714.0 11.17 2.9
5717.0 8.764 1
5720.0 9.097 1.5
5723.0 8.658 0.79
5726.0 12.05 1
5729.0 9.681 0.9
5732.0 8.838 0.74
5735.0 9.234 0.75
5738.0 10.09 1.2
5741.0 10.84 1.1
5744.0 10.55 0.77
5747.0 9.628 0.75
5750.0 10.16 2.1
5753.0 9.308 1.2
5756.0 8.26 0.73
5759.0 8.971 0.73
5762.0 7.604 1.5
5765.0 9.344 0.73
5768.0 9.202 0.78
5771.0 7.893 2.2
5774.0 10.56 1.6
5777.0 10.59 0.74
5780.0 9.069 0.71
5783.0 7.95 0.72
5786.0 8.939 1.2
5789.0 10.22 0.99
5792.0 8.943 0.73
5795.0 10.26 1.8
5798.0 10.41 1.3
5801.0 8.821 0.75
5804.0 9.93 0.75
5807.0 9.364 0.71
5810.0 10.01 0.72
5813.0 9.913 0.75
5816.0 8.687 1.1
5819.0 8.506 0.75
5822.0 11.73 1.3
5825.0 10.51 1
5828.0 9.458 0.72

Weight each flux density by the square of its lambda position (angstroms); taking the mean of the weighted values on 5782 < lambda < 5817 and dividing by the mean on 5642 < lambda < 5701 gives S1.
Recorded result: 1.1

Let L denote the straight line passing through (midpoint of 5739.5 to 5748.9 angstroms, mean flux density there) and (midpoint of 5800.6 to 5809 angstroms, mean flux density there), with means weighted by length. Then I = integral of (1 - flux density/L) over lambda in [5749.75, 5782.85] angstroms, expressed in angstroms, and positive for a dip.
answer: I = 3.1 angstroms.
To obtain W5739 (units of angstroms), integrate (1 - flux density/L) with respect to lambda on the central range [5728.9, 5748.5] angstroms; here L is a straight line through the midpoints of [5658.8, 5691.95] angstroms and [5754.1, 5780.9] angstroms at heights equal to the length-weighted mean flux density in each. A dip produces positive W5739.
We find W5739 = -1.8 angstroms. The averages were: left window 8.89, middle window 9.85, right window 9.06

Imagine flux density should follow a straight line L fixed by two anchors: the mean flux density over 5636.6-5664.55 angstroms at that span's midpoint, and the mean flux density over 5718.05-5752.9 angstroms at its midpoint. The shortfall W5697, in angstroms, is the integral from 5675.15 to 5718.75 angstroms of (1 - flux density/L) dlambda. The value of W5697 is 2.8 angstroms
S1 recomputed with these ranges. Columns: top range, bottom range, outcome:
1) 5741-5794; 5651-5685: 1.08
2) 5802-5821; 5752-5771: 1.11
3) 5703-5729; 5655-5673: 1.10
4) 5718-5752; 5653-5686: 1.13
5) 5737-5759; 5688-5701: 1.14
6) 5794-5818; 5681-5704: 1.21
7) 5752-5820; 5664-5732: 1.04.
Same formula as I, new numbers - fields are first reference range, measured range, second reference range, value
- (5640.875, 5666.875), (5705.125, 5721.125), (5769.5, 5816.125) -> -0.7 angstroms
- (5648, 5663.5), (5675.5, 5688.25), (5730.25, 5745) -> 1.1 angstroms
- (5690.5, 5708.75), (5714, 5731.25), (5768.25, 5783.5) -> -1.8 angstroms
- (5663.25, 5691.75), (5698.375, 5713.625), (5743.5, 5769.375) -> 0.3 angstroms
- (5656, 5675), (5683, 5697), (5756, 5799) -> 1.0 angstroms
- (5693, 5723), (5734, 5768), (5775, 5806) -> -0.7 angstroms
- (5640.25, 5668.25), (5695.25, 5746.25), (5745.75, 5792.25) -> -2.3 angstroms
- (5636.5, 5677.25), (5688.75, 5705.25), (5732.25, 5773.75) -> 1.4 angstroms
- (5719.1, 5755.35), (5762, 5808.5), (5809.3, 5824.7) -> 2.1 angstroms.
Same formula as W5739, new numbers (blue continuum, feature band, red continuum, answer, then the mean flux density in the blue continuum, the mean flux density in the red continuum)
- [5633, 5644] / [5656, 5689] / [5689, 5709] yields 0.53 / 9.43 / 8.73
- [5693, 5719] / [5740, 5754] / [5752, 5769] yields -2.04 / 8.99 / 8.75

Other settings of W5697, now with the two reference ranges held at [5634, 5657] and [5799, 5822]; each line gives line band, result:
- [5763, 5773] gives 0.61 angstroms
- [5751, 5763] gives 0.96 angstroms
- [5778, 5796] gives 0.41 angstroms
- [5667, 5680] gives -0.57 angstroms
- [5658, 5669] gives 0.63 angstroms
